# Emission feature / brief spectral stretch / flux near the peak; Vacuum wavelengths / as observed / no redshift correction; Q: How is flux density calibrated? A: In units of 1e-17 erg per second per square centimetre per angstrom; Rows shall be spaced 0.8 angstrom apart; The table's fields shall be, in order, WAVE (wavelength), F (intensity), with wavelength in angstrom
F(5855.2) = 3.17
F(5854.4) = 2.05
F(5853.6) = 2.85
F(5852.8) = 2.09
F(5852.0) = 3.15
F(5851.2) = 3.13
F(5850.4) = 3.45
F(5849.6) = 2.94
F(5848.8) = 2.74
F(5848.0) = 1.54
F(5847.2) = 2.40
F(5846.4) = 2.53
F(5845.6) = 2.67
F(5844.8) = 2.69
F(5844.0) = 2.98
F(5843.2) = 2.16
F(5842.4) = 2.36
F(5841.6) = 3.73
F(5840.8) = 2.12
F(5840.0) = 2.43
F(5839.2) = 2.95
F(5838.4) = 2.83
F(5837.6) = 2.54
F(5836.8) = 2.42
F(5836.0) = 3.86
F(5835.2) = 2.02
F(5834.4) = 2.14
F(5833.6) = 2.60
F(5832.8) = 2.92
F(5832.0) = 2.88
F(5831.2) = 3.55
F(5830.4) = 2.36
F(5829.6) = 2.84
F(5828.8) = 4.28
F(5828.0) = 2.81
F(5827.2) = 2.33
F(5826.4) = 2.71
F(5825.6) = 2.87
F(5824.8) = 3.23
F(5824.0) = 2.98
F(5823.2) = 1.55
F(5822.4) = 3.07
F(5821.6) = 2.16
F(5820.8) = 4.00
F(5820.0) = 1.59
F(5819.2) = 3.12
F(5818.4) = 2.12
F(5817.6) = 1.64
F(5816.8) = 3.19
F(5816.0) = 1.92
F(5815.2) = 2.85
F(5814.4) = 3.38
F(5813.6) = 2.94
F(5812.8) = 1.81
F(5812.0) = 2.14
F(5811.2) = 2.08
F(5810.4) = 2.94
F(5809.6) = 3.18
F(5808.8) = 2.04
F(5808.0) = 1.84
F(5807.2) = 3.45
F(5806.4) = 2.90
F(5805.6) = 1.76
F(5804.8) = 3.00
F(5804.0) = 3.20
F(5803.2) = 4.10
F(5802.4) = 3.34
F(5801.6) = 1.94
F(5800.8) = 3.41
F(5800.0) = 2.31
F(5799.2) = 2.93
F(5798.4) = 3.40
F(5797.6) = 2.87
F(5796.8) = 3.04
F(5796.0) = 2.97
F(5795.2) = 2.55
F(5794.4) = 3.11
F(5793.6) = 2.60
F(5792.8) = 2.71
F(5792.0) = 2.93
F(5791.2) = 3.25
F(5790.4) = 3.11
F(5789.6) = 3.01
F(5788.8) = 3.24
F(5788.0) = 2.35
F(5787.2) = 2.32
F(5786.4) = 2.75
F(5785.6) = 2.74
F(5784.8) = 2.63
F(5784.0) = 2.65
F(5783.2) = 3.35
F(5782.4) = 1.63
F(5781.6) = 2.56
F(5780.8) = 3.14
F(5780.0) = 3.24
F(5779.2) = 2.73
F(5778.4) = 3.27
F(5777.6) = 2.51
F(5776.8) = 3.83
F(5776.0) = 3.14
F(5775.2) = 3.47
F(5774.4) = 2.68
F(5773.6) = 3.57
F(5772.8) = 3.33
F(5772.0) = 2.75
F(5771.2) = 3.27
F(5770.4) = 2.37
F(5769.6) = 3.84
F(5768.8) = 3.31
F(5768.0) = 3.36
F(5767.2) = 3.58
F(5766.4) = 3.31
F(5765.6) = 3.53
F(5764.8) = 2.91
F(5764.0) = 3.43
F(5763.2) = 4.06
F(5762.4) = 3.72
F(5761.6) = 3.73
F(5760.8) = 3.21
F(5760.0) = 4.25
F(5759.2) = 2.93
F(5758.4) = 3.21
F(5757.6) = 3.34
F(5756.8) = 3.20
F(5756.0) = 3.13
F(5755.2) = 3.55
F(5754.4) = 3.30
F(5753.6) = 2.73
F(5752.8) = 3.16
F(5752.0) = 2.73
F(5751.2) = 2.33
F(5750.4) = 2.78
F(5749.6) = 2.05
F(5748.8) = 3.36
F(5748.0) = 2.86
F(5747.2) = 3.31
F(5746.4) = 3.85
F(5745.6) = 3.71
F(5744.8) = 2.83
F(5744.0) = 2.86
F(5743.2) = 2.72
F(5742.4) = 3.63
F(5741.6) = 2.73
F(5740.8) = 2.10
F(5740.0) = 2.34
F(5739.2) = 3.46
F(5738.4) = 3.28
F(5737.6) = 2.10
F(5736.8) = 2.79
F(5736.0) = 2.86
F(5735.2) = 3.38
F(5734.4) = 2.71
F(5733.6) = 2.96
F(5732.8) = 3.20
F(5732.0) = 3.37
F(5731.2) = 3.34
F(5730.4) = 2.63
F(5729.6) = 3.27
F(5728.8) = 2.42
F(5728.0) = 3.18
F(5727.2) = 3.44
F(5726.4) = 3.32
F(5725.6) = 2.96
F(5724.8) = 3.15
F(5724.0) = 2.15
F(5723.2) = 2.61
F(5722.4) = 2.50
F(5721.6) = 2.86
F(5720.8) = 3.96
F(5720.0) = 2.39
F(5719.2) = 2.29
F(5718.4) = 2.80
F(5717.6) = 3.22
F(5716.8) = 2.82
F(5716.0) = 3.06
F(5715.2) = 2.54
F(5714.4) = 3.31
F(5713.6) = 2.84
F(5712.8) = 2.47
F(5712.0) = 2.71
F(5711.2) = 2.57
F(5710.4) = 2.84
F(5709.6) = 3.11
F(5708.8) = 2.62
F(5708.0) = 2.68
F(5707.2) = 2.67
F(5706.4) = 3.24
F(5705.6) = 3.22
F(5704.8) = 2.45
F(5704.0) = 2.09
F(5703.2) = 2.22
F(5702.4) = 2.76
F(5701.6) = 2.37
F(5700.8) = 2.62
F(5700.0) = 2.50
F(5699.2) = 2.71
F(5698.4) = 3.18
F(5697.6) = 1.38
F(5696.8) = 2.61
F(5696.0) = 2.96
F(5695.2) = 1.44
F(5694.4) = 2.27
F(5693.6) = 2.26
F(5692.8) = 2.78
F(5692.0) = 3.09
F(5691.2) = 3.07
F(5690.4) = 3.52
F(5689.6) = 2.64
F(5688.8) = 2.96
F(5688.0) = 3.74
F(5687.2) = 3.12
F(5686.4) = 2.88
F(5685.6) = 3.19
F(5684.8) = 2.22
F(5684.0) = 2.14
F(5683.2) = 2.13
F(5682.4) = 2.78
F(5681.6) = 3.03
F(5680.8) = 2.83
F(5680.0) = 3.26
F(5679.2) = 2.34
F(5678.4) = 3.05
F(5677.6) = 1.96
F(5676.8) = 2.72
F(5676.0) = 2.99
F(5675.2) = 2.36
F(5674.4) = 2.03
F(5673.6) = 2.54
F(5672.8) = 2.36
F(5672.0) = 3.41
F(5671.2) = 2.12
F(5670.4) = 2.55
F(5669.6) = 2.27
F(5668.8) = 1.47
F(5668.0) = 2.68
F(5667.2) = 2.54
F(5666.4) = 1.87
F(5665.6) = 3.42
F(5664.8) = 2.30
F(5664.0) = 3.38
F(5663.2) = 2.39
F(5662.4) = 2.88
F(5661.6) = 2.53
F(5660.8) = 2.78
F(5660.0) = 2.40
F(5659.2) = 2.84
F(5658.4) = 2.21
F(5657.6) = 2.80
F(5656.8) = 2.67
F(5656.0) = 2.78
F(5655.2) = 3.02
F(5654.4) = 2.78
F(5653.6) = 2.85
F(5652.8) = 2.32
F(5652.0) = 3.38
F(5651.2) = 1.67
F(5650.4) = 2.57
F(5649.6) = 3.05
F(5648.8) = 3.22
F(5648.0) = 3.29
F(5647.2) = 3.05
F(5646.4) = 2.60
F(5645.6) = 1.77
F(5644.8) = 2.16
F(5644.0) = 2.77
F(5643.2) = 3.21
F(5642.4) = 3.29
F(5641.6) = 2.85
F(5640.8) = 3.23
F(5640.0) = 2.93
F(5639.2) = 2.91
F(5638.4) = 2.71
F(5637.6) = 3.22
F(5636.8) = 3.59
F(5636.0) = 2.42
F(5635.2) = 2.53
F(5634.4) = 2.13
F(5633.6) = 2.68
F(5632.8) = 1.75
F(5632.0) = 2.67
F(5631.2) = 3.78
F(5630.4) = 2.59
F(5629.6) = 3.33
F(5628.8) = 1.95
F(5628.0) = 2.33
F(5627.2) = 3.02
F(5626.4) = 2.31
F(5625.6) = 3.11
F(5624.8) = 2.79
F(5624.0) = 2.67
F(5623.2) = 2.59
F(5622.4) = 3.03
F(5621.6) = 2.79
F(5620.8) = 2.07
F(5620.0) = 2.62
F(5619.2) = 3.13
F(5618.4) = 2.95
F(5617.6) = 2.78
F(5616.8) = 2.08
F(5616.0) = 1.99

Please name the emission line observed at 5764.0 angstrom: Mg II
